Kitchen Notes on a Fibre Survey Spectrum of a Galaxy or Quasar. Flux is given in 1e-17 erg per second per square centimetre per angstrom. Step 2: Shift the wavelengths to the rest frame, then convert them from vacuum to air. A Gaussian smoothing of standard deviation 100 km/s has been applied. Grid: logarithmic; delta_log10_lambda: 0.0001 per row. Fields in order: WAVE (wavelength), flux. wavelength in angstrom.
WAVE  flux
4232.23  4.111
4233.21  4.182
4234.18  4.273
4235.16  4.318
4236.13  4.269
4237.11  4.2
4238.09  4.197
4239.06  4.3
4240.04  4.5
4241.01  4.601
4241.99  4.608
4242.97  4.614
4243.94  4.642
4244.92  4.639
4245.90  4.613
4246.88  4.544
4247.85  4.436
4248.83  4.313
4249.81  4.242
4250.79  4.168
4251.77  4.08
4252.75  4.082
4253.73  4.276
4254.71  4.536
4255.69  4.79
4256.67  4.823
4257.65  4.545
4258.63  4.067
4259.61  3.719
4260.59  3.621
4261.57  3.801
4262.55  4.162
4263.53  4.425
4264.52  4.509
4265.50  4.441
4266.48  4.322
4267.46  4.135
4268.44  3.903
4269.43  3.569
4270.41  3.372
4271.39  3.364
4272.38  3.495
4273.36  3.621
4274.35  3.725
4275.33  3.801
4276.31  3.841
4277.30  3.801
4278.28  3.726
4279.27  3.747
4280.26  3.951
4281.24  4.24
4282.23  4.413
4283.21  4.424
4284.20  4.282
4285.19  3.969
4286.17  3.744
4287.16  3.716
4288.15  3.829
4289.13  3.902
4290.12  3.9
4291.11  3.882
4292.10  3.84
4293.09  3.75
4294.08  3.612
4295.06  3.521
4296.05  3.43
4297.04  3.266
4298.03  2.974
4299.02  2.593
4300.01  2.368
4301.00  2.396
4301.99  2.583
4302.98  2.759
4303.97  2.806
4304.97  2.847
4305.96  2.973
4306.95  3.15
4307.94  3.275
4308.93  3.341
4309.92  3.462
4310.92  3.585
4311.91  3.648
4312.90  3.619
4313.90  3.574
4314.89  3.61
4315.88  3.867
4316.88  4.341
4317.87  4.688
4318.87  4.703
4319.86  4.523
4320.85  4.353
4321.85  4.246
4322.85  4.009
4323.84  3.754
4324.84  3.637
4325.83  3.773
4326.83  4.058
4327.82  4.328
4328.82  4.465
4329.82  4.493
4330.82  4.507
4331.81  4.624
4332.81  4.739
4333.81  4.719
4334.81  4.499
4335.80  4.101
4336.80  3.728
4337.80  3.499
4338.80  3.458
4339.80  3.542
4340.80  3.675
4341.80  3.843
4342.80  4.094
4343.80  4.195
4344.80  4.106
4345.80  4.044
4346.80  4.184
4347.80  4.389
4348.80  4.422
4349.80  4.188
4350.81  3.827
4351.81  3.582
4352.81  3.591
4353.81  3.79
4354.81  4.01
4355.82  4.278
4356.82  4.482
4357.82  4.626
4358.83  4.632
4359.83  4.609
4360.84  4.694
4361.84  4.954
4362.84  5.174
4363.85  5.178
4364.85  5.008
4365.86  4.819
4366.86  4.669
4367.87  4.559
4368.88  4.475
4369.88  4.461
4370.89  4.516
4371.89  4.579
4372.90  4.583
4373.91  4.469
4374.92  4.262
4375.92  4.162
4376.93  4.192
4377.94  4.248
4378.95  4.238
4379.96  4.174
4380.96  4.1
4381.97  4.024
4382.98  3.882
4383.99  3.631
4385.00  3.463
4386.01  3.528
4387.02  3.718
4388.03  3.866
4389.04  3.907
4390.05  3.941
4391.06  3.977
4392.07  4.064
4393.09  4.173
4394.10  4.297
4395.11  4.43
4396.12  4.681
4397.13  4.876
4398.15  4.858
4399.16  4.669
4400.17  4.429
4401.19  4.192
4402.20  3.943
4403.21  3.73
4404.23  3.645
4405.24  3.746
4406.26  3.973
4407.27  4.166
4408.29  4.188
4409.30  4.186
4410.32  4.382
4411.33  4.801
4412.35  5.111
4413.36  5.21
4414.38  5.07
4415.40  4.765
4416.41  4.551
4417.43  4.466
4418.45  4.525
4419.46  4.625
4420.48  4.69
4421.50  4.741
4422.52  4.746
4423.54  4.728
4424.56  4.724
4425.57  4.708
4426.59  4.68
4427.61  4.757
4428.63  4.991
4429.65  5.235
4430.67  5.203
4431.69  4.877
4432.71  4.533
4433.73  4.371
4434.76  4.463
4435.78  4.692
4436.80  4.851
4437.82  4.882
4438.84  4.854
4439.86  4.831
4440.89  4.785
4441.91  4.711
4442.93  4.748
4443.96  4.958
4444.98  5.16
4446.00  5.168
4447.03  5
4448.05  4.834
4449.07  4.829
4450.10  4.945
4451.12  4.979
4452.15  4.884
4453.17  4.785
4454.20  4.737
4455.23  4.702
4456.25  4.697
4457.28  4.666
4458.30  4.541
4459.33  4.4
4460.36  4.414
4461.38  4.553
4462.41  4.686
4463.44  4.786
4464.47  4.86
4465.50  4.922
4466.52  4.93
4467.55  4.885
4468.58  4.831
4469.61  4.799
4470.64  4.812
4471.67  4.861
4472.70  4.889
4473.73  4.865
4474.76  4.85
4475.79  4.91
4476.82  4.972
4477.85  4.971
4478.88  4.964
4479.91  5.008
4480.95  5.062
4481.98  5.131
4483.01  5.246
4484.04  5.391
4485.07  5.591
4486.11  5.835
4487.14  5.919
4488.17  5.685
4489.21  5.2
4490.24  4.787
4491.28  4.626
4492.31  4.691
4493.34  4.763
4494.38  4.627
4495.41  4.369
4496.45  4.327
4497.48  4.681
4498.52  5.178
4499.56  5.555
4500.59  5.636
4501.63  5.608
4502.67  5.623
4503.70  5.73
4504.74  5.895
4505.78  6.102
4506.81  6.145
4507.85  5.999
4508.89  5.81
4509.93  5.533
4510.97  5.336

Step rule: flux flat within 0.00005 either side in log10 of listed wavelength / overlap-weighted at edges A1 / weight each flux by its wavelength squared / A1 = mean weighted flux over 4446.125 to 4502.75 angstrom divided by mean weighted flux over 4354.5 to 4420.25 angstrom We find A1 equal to 1.18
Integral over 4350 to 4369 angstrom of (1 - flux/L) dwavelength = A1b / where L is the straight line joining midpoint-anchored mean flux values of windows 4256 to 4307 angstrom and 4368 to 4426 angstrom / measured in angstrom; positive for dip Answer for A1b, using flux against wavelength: -1.6 angstrom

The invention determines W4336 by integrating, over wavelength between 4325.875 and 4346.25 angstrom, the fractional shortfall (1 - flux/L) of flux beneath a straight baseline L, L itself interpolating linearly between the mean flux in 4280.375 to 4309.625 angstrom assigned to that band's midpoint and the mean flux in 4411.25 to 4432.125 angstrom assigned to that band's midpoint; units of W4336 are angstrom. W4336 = -1.25 angstrom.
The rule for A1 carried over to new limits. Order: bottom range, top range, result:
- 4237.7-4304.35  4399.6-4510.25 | 1.35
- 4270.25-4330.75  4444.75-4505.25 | 1.46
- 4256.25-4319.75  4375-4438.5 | 1.25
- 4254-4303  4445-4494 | 1.42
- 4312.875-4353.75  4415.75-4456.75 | 1.23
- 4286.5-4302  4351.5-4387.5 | 1.33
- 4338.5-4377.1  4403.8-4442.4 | 1.11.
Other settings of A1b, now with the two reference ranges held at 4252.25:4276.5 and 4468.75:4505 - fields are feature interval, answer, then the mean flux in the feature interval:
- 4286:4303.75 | 3.7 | 3.32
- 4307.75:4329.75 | 1.7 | 3.97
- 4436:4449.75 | 0.0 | 4.89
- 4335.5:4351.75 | 1.8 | 3.94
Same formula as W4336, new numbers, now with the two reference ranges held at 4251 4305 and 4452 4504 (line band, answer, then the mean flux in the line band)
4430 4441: -0.12 angstrom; 4.76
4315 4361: -0.34 angstrom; 4.16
